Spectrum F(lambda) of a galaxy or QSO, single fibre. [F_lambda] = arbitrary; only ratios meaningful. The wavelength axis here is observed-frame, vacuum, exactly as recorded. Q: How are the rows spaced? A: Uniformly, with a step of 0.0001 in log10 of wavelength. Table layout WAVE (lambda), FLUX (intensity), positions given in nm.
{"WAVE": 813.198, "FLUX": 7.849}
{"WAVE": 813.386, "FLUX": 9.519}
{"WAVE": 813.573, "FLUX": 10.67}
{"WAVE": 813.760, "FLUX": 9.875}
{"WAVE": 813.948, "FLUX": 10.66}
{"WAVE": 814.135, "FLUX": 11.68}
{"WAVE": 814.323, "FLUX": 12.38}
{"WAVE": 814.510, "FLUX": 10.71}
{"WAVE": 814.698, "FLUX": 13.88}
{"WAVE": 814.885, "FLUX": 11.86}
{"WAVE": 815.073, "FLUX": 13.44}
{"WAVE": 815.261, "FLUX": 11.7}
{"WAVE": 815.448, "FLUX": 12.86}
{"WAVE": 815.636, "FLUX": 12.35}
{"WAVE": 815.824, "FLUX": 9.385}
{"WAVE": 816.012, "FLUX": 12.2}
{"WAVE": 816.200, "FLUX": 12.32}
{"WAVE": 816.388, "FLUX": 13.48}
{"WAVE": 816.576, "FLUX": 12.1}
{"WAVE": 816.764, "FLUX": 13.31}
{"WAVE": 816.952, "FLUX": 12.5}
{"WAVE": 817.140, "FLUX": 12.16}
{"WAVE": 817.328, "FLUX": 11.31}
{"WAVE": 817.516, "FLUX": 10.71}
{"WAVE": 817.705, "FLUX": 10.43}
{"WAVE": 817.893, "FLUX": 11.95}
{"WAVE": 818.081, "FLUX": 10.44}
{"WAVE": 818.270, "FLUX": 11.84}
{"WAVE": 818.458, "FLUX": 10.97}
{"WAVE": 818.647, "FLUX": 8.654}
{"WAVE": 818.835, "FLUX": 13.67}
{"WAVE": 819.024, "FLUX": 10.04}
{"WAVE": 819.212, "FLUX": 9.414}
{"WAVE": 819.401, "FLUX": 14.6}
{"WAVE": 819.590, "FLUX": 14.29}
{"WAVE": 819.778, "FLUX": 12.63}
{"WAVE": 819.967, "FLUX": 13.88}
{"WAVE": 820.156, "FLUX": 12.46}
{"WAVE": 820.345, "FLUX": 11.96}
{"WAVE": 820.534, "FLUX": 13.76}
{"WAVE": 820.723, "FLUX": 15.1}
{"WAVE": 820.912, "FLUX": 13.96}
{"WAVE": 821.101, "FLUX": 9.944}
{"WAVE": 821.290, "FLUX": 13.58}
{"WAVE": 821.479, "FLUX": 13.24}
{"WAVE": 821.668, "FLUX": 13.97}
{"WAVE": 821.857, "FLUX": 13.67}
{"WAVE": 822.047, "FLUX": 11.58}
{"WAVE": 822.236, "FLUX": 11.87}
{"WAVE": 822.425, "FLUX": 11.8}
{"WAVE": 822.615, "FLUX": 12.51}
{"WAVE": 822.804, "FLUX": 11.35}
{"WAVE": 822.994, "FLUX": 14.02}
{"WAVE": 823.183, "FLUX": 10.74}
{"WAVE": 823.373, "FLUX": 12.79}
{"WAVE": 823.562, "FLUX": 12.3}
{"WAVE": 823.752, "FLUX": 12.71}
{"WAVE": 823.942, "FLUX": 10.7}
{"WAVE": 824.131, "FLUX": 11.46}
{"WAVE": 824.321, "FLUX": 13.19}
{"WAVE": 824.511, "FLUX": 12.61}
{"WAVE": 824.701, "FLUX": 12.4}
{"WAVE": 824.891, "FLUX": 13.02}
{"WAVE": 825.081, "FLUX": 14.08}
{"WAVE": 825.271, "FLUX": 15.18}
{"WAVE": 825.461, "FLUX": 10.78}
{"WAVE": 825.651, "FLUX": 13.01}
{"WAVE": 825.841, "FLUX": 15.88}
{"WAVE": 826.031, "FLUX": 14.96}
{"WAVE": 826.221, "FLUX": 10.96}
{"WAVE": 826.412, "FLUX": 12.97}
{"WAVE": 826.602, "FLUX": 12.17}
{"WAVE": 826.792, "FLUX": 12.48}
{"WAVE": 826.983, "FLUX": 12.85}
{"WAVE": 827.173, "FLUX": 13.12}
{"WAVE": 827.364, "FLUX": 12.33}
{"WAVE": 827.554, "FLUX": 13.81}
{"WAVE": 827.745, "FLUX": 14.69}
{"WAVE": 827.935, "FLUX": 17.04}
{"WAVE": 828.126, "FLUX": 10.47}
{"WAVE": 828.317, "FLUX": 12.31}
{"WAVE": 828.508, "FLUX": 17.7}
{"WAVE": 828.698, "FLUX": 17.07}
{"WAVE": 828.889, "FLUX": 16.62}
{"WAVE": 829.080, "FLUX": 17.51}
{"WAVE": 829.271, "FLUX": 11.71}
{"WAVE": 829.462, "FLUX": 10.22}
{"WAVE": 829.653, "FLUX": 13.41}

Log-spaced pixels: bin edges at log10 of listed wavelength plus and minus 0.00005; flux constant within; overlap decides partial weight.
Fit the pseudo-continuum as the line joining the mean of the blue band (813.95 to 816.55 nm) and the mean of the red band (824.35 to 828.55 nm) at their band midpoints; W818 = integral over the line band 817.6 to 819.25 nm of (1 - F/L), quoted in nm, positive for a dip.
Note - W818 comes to 0.211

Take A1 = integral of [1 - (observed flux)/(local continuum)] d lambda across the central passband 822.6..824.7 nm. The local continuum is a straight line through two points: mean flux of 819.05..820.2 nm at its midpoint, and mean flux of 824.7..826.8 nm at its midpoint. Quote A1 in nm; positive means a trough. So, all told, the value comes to 0.14 nm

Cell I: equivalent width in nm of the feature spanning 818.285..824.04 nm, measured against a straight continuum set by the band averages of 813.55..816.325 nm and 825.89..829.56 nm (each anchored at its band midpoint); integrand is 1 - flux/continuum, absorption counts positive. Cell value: 0.156 nm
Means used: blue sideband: 11.8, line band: 12.4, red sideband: 13.8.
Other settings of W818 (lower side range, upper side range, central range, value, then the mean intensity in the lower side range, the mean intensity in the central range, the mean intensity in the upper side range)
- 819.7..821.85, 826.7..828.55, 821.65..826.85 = 0.27 nm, 13.2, 12.7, 13.6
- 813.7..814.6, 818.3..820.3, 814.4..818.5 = -0.14 nm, 11.1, 11.9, 12.1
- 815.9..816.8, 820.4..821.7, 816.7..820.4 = 0.31 nm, 12.6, 11.8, 13.3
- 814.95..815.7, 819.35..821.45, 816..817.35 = 0.03 nm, 12.6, 12.5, 13.3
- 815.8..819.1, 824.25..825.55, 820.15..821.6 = -0.09 nm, 11.6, 13.1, 13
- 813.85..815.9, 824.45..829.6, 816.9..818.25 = 0.10 nm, 11.9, 11.3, 13.6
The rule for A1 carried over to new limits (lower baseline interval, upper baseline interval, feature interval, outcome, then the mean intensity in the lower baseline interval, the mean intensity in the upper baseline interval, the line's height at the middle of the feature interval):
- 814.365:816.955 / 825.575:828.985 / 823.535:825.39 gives 0.11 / 12.3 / 13.9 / 13.5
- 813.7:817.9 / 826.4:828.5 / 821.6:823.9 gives 0.06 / 11.9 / 13.3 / 12.7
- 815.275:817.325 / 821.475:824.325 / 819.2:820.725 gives -0.12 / 12.2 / 12.3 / 12.3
